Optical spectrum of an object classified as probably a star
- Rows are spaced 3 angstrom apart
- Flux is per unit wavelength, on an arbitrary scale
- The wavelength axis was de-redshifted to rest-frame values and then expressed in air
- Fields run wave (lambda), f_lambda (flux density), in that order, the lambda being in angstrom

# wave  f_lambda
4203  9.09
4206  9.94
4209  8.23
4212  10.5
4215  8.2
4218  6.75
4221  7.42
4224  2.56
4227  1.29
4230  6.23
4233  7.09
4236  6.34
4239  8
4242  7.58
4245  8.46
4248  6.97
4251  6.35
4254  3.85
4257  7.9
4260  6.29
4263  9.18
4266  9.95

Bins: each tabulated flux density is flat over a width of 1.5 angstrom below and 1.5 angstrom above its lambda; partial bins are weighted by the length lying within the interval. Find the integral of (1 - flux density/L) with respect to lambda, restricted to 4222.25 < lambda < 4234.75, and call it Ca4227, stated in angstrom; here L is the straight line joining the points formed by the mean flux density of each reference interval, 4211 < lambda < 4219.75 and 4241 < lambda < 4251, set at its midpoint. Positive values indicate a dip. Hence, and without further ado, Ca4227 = 5.6 angstrom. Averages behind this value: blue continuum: 8.34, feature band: 4.4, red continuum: 7.48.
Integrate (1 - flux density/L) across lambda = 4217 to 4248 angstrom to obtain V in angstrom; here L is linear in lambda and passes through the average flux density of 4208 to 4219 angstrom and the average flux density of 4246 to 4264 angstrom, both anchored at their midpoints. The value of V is 5.7 angstrom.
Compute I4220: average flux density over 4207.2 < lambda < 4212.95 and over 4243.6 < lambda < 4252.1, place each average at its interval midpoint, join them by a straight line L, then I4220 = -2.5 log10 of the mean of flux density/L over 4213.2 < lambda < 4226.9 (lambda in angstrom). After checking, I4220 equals 0.45 mag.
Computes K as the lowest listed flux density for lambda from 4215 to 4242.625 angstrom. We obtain 1.29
